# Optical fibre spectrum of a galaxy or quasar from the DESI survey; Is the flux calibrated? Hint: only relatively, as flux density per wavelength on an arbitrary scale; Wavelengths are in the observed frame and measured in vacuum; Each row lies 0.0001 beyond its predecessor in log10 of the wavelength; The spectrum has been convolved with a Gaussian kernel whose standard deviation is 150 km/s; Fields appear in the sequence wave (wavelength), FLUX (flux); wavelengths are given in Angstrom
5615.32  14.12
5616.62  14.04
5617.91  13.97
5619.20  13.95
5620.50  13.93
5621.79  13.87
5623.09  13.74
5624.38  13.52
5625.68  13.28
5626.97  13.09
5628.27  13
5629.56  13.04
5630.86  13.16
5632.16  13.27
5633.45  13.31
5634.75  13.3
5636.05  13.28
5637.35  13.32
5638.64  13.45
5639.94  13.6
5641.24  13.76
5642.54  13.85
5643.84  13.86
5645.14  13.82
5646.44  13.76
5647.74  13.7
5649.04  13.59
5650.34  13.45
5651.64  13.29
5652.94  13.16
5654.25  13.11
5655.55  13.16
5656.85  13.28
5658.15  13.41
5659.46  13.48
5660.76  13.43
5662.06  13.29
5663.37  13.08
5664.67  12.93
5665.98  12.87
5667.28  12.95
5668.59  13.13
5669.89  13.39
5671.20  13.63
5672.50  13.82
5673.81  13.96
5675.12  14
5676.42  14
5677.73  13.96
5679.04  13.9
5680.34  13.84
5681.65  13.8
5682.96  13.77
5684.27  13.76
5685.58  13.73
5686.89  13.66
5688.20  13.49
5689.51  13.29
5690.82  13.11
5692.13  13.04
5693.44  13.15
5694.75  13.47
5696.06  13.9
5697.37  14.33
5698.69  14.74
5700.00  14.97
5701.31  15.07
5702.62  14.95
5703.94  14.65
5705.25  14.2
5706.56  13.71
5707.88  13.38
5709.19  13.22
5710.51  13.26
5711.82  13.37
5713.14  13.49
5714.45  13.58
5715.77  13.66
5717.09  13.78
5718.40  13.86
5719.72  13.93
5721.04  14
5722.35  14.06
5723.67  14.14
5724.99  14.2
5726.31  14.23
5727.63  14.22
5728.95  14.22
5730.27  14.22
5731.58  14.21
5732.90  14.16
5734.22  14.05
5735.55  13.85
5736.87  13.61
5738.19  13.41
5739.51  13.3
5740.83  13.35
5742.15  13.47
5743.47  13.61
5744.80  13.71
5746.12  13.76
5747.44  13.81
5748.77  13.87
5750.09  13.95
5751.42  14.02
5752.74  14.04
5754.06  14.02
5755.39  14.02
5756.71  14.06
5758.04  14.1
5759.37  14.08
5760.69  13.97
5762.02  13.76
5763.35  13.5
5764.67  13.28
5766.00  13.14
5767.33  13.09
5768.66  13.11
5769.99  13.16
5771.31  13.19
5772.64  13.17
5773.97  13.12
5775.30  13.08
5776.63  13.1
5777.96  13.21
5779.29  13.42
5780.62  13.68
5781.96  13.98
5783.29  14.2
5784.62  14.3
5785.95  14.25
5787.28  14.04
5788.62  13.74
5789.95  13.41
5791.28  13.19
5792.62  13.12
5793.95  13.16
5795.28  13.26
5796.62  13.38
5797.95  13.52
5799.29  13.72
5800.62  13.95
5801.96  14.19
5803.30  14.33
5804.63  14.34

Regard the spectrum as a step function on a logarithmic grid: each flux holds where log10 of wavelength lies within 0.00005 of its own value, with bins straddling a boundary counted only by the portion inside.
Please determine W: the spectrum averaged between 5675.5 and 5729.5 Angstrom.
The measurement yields 13.9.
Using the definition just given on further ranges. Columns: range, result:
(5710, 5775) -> 13.7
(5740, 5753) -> 13.7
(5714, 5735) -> 14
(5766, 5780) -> 13.2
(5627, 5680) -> 13.4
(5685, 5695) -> 13.4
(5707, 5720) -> 13.5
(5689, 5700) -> 13.7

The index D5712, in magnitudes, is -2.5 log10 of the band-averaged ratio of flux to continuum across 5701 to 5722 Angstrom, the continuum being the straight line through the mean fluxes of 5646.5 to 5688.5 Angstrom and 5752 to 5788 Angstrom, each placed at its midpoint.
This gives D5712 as -0.02 mag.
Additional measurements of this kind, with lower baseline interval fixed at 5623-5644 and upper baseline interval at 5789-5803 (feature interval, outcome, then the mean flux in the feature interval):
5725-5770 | -0.02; 13.8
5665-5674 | 0.01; 13.3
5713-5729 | -0.04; 14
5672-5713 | -0.03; 13.8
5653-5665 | 0.01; 13.2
